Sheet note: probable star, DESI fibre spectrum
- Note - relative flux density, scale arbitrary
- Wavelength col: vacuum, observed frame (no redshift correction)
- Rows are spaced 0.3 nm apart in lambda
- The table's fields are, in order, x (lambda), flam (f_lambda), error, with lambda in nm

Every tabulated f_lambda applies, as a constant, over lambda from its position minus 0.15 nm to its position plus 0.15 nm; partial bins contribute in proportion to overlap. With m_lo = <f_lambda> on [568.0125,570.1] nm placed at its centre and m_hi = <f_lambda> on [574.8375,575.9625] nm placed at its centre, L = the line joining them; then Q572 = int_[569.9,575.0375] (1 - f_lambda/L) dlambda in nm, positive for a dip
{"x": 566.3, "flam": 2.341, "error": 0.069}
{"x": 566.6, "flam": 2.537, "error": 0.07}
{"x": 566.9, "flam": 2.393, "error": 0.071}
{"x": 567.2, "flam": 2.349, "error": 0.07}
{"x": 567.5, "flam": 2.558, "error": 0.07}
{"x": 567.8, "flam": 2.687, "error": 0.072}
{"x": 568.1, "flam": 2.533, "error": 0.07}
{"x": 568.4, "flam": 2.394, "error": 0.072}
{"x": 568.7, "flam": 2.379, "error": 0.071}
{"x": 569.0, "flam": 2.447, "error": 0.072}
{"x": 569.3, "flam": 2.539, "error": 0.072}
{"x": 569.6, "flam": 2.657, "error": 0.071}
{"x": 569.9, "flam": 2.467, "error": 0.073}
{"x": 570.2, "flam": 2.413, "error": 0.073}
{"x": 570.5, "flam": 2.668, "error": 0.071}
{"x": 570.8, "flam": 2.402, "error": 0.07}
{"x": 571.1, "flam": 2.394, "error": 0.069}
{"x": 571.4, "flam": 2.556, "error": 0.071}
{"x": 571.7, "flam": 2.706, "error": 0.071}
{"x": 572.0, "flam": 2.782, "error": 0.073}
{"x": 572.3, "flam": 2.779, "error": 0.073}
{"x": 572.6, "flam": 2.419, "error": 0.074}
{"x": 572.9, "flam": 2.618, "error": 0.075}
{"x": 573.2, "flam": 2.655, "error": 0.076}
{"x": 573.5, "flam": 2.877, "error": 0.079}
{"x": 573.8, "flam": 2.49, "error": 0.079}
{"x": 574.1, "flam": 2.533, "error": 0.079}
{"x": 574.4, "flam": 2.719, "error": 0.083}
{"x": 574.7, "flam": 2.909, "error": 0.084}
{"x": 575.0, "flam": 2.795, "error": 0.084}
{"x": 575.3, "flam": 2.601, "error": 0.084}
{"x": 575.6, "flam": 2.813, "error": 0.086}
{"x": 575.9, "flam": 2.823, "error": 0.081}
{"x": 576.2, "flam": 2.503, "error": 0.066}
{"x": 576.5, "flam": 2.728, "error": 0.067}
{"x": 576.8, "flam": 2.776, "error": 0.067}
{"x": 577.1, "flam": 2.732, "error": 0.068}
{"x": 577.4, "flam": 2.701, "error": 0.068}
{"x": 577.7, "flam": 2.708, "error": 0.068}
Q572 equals 0.02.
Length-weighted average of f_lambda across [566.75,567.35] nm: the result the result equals 2.37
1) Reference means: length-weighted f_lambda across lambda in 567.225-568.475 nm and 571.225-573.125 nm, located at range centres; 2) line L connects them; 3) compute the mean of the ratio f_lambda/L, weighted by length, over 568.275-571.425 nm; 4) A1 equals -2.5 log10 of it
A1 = 0.04 mag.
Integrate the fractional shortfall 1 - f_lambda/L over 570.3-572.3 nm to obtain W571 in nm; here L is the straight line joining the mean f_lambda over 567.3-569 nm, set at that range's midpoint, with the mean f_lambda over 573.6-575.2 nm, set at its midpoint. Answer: 0.00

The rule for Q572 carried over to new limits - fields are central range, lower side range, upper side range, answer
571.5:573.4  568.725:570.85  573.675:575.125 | -0.04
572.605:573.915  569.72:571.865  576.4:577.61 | -0.02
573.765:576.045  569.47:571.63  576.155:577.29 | -0.06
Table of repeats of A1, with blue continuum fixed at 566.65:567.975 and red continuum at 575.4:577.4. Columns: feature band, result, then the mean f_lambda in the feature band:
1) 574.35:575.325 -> -0.04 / 2.78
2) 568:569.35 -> 0.04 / 2.45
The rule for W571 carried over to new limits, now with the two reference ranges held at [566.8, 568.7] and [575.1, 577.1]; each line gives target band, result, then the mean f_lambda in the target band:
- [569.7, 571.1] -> 0.038 nm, 2.48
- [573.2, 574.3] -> 0.002 nm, 2.64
